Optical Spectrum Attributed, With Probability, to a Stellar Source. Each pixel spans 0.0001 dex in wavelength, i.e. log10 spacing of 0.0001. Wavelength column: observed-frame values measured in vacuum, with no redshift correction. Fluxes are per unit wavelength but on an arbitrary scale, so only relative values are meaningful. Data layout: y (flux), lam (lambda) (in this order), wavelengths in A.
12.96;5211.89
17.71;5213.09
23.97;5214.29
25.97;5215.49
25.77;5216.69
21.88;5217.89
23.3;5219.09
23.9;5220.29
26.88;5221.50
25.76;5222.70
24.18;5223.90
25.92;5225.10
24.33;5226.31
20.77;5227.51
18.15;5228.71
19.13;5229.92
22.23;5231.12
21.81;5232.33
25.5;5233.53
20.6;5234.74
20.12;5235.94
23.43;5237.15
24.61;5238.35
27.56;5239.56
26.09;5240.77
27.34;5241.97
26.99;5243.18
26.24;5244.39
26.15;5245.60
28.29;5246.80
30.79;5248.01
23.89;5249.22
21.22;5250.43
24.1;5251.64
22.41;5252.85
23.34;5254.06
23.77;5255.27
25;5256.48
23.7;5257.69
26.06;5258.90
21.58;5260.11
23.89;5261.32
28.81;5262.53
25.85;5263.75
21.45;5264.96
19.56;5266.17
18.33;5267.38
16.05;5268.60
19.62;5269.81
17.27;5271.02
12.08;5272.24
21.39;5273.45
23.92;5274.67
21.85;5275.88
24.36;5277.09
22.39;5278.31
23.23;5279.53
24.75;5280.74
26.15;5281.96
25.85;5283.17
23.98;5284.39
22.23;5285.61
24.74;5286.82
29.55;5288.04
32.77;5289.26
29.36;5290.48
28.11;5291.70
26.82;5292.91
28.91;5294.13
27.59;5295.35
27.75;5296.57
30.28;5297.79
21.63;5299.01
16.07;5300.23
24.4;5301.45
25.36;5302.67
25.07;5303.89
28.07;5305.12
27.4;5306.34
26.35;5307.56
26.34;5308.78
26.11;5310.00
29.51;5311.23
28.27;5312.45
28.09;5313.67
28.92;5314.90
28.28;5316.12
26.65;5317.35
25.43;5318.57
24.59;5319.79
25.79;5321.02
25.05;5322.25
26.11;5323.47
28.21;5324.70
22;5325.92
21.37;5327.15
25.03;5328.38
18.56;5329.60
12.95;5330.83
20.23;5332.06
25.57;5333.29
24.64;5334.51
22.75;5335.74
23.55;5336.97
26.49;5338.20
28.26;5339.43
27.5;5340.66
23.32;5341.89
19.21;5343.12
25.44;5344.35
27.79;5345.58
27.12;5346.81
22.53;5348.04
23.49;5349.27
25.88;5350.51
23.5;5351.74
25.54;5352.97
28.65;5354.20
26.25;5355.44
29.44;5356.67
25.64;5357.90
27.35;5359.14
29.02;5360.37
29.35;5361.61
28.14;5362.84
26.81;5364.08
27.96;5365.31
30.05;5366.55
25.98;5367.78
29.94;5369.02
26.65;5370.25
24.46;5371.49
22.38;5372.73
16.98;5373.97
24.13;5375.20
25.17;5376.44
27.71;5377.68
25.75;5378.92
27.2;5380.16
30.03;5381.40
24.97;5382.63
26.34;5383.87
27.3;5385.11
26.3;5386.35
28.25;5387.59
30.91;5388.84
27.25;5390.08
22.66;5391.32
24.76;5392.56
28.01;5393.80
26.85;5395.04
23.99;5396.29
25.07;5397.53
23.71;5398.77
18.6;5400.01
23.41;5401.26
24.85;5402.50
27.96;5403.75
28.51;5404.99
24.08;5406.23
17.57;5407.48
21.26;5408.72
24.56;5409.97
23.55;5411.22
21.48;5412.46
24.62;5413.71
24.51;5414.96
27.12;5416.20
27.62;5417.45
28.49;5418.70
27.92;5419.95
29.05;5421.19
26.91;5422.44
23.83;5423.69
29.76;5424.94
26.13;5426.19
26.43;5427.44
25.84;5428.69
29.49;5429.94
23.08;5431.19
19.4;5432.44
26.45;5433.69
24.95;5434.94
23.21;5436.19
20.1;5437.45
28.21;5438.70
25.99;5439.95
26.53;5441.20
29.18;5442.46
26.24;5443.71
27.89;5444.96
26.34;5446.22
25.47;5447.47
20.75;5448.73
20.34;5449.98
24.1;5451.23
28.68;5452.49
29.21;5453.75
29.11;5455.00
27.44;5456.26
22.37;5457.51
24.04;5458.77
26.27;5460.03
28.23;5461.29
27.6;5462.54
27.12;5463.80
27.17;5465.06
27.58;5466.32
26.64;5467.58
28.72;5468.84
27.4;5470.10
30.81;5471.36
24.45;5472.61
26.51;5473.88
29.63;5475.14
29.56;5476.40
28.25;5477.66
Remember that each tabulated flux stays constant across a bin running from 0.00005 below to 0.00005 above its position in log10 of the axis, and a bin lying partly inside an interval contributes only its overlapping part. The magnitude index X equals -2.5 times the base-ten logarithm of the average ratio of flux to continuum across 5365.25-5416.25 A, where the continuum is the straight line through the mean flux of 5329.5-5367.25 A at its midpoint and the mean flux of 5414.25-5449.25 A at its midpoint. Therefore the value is 0.02 mag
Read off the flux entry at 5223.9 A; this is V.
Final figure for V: 24.18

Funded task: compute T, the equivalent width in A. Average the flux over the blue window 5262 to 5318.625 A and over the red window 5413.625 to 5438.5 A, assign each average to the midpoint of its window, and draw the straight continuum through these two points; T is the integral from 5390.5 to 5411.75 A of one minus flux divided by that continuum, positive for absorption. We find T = 1.3 A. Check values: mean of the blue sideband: 24.8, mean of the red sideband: 25.8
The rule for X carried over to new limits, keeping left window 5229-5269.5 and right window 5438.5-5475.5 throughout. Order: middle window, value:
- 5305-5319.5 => -0.116 mag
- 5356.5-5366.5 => -0.110 mag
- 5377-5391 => -0.071 mag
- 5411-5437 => 0.020 mag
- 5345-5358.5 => -0.035 mag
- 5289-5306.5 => -0.089 mag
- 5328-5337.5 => 0.156 mag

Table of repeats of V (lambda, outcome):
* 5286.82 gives 24.74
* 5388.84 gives 30.91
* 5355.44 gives 26.25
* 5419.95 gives 27.92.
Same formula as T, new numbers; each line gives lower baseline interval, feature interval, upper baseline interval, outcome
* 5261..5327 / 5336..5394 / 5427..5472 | -1.7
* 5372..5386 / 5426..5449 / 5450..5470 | 0.8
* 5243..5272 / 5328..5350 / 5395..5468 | 0.7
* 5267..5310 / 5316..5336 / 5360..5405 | 1.1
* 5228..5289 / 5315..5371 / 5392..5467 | -2.3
